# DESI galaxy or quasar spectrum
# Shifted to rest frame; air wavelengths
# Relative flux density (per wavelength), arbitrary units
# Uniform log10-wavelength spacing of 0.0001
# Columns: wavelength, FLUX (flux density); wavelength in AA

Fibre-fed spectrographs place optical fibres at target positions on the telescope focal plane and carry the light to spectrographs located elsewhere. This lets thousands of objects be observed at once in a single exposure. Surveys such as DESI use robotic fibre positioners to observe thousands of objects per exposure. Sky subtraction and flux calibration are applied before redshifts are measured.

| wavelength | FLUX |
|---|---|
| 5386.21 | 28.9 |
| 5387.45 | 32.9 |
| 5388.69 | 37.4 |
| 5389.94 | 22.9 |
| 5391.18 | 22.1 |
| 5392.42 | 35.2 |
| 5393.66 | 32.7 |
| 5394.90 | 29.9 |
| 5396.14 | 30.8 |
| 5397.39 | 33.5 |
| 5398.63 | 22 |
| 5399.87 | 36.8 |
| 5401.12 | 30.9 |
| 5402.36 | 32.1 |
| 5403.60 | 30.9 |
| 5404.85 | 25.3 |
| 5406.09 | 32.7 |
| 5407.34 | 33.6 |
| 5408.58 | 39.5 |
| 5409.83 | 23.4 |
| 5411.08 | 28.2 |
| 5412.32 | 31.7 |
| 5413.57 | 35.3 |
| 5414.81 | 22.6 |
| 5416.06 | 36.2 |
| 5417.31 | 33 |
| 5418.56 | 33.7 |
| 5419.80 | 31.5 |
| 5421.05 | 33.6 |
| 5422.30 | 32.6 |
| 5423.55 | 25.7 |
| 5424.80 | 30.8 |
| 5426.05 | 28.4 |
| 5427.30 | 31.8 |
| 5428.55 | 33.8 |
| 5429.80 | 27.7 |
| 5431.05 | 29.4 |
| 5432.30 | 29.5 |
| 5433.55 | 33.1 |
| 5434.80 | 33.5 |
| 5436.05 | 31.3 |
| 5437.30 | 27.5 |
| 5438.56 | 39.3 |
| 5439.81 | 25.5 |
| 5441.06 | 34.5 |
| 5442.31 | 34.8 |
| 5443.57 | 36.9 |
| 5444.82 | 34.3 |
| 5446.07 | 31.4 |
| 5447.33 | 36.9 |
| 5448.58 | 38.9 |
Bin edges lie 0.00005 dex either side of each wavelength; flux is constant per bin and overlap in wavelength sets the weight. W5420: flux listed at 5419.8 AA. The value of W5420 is 31.5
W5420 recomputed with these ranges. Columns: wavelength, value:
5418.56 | 33.7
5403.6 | 30.9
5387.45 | 32.9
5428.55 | 33.8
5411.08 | 28.2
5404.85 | 25.3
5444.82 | 34.3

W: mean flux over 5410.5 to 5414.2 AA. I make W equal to 31.8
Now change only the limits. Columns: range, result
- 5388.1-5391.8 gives 27.3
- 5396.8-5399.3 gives 27.9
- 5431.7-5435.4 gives 32.1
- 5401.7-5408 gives 31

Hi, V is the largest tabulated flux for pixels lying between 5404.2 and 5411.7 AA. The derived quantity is 39.5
